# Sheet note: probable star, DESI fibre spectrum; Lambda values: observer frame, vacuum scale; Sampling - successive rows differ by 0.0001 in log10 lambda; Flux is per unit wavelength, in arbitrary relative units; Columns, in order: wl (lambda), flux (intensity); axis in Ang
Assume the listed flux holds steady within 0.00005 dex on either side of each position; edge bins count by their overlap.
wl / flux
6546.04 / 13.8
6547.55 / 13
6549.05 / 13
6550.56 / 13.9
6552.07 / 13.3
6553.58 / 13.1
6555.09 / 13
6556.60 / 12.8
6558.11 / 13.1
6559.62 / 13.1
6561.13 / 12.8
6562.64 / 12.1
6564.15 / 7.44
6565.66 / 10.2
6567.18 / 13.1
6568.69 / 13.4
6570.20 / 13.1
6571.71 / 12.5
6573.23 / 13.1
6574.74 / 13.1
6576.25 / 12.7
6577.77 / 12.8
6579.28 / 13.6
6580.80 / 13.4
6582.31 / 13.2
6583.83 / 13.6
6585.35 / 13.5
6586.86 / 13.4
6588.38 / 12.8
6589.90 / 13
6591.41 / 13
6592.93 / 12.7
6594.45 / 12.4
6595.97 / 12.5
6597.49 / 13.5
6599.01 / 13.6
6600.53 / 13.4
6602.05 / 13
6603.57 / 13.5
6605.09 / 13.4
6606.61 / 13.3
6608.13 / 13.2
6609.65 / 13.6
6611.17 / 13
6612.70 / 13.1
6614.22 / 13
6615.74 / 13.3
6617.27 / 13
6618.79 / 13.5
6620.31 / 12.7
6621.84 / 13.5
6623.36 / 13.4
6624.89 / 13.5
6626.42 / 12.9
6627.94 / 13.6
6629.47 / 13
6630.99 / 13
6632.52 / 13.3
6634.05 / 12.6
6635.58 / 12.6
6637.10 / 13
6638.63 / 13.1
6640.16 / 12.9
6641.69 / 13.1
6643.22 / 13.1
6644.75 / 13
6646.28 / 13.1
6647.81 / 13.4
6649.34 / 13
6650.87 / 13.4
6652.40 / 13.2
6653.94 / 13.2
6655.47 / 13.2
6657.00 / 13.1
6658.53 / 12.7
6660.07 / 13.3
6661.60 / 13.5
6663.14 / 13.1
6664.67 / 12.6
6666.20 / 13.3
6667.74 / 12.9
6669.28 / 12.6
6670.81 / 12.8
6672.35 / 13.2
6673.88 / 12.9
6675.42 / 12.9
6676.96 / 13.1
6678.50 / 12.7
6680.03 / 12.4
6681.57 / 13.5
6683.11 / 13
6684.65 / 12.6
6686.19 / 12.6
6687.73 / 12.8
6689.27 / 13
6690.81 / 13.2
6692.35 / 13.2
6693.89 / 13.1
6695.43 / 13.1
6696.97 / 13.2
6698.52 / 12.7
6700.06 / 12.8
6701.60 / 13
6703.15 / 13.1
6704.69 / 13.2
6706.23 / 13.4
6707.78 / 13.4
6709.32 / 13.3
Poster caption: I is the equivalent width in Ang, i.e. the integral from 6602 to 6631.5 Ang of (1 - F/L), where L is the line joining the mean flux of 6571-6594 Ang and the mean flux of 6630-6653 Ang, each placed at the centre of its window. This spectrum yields -0.4 Ang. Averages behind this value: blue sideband 13.1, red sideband 13.1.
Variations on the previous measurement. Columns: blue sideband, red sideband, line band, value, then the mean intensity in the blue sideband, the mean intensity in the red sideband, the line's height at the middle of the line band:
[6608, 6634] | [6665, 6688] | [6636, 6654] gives -0.1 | 13.2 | 12.9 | 13.1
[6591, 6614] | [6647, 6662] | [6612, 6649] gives 0.2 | 13.1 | 13.2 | 13.2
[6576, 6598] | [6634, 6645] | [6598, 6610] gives -0.3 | 13.1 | 12.9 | 13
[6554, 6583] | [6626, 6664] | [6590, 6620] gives -0.8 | 12.6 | 13.1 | 12.8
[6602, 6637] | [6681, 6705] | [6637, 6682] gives 0.1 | 13.2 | 13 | 13.1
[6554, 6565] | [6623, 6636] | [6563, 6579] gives 0.1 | 12.1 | 13.1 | 12.2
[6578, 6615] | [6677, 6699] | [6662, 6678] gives 0.1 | 13.2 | 12.9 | 13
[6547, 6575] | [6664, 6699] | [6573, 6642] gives -2.3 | 12.6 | 12.9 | 12.7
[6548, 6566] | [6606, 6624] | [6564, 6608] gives -0.4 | 12.4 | 13.2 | 12.8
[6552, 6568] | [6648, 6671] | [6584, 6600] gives -0.8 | 12.1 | 13.1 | 12.4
